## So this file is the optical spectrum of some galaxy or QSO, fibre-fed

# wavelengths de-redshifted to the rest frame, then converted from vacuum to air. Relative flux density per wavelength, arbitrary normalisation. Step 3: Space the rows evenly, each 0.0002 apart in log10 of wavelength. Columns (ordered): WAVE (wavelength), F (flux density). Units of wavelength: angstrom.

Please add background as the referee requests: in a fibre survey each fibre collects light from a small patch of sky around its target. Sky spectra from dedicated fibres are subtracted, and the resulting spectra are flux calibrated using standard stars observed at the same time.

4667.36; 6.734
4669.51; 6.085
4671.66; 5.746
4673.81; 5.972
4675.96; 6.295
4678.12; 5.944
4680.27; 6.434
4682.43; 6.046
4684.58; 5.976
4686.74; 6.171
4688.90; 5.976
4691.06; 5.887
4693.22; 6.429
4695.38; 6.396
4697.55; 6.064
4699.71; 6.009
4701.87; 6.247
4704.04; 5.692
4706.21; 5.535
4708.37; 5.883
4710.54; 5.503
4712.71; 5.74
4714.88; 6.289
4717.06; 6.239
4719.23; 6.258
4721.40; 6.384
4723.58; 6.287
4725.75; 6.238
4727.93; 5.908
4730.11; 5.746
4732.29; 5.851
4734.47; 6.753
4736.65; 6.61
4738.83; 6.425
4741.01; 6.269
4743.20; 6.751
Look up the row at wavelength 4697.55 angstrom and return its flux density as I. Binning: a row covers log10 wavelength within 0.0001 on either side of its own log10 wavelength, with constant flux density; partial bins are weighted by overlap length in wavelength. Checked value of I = 6.064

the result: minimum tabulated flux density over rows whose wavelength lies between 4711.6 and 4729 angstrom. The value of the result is 5.74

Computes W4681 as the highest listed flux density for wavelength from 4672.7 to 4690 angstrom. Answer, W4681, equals 6.434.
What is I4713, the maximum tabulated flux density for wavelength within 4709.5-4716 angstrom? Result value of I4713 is 6.289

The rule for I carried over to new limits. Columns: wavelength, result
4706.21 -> 5.535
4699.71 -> 6.009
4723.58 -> 6.287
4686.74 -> 6.171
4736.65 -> 6.61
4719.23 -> 6.258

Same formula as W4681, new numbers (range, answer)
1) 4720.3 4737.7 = 6.753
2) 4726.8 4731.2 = 5.908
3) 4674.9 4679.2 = 6.295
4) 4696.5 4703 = 6.247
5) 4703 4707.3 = 5.692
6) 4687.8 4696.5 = 6.429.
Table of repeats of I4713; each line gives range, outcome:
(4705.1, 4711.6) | 5.883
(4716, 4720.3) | 6.258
